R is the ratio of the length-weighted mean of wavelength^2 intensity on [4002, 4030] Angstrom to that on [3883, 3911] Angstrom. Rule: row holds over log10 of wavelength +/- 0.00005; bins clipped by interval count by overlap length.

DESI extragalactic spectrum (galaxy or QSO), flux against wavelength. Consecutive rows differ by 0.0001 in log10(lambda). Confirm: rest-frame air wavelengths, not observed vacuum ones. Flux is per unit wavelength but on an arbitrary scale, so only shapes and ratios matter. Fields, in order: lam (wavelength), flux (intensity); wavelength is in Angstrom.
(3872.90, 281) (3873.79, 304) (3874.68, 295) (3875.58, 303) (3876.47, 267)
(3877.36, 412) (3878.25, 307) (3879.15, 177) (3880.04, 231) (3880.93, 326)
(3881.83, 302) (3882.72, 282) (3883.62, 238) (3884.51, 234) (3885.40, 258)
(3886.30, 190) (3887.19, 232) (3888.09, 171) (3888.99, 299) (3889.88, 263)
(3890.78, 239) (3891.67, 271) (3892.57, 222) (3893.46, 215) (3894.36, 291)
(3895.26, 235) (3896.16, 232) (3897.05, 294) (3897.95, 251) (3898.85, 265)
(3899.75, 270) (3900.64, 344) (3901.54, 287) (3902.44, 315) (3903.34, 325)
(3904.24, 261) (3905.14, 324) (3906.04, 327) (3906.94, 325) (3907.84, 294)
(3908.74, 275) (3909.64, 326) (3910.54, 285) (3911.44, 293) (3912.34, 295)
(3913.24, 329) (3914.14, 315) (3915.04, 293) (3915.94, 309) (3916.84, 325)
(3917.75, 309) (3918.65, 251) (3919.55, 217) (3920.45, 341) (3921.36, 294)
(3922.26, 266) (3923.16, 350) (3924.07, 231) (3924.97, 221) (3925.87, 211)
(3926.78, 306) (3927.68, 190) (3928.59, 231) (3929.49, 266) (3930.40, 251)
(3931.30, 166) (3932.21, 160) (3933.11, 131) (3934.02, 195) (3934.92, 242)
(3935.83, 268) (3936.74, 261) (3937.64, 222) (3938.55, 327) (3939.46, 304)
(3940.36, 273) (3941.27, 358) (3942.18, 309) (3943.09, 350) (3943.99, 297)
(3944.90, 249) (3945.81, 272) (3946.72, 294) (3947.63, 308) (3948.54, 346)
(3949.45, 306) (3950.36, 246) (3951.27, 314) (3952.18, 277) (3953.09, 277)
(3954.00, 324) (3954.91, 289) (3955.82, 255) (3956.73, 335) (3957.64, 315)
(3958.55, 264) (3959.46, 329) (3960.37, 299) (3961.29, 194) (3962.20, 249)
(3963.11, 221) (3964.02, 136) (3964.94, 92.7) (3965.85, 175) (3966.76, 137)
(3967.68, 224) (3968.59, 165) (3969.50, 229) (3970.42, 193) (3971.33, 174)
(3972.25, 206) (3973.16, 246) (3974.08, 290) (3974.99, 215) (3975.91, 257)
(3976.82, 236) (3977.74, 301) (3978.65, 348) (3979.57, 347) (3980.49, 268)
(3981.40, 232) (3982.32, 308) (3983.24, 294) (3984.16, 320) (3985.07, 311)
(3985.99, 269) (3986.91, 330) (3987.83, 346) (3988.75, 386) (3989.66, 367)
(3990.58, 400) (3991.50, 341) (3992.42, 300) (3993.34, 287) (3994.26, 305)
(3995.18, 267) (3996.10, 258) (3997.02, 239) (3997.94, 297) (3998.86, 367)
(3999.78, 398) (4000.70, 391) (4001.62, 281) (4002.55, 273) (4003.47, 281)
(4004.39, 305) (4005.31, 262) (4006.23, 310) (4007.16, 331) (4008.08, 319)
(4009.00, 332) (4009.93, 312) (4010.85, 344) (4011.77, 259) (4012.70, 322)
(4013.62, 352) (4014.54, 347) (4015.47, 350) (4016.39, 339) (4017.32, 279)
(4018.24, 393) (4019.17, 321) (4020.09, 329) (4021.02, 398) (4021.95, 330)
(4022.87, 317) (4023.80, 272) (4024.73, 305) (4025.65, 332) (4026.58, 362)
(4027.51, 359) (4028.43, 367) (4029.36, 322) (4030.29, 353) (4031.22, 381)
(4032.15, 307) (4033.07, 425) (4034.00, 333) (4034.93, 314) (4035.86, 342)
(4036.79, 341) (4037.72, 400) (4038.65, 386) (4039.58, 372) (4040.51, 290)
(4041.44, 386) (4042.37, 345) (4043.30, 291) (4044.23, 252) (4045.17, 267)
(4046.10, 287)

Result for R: 1.28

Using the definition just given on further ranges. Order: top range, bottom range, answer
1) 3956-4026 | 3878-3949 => 1.12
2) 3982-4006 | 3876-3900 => 1.29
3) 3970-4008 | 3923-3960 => 1.12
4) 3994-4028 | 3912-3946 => 1.25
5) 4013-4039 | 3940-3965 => 1.27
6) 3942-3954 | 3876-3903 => 1.16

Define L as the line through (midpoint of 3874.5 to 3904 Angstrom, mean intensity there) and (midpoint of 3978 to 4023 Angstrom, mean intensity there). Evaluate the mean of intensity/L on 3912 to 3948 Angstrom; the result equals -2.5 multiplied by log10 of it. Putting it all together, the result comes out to 0.07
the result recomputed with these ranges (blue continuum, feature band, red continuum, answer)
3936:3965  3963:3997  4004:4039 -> 0.15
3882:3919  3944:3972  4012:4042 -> 0.22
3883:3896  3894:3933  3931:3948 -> -0.11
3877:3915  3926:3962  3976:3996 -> 0.09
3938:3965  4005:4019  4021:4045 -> 0.00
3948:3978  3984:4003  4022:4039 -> -0.11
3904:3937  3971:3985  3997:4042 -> 0.13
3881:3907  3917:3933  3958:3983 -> 0.02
